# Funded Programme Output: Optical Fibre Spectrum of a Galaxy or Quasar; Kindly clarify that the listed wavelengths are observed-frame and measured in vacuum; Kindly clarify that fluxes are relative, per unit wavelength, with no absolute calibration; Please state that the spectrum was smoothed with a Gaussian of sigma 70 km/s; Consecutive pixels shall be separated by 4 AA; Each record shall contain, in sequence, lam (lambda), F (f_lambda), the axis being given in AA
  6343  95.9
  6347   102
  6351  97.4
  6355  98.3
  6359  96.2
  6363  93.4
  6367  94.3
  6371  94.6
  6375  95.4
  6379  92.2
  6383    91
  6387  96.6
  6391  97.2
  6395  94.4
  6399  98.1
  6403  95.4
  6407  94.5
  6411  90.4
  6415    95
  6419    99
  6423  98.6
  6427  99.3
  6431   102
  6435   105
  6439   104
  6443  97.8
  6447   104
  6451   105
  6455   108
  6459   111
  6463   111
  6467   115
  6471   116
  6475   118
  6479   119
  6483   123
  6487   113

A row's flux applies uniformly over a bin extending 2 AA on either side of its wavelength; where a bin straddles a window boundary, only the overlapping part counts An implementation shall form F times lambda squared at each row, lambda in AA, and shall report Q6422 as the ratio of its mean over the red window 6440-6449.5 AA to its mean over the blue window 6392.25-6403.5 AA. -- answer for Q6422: 1.07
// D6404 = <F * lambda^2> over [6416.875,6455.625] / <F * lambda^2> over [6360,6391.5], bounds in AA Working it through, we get 1.1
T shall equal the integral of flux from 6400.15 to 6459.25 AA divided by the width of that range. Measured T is 100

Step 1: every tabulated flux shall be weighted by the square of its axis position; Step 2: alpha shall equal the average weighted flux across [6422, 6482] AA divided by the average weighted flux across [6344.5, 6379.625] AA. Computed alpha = 1.16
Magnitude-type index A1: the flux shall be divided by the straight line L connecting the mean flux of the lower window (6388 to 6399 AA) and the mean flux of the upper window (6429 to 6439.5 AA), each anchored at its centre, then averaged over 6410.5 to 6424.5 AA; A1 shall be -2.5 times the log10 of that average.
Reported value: 0.05 mag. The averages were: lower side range 96.3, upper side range 104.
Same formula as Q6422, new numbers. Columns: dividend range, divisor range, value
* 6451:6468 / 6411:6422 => 1.17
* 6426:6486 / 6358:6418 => 1.18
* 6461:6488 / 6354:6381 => 1.27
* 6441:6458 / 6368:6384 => 1.14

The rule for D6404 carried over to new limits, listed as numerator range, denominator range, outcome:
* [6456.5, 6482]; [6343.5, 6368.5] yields 1.23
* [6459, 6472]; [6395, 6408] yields 1.21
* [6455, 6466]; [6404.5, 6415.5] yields 1.21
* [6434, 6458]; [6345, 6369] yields 1.11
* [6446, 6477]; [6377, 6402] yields 1.20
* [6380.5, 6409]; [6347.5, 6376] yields 1.00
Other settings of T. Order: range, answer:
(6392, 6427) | 95.9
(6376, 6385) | 92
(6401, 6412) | 93.7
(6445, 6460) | 107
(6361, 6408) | 94.8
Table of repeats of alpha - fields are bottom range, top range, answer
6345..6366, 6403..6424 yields 1.00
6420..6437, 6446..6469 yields 1.09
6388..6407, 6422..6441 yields 1.07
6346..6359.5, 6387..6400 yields 0.99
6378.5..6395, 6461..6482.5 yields 1.26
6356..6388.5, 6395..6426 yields 1.03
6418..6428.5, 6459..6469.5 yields 1.15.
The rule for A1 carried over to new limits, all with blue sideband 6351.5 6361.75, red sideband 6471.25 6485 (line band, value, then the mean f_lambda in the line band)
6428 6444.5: 0.10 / 102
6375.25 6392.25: 0.09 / 94.2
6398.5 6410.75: 0.12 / 94.9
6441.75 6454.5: 0.11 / 103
